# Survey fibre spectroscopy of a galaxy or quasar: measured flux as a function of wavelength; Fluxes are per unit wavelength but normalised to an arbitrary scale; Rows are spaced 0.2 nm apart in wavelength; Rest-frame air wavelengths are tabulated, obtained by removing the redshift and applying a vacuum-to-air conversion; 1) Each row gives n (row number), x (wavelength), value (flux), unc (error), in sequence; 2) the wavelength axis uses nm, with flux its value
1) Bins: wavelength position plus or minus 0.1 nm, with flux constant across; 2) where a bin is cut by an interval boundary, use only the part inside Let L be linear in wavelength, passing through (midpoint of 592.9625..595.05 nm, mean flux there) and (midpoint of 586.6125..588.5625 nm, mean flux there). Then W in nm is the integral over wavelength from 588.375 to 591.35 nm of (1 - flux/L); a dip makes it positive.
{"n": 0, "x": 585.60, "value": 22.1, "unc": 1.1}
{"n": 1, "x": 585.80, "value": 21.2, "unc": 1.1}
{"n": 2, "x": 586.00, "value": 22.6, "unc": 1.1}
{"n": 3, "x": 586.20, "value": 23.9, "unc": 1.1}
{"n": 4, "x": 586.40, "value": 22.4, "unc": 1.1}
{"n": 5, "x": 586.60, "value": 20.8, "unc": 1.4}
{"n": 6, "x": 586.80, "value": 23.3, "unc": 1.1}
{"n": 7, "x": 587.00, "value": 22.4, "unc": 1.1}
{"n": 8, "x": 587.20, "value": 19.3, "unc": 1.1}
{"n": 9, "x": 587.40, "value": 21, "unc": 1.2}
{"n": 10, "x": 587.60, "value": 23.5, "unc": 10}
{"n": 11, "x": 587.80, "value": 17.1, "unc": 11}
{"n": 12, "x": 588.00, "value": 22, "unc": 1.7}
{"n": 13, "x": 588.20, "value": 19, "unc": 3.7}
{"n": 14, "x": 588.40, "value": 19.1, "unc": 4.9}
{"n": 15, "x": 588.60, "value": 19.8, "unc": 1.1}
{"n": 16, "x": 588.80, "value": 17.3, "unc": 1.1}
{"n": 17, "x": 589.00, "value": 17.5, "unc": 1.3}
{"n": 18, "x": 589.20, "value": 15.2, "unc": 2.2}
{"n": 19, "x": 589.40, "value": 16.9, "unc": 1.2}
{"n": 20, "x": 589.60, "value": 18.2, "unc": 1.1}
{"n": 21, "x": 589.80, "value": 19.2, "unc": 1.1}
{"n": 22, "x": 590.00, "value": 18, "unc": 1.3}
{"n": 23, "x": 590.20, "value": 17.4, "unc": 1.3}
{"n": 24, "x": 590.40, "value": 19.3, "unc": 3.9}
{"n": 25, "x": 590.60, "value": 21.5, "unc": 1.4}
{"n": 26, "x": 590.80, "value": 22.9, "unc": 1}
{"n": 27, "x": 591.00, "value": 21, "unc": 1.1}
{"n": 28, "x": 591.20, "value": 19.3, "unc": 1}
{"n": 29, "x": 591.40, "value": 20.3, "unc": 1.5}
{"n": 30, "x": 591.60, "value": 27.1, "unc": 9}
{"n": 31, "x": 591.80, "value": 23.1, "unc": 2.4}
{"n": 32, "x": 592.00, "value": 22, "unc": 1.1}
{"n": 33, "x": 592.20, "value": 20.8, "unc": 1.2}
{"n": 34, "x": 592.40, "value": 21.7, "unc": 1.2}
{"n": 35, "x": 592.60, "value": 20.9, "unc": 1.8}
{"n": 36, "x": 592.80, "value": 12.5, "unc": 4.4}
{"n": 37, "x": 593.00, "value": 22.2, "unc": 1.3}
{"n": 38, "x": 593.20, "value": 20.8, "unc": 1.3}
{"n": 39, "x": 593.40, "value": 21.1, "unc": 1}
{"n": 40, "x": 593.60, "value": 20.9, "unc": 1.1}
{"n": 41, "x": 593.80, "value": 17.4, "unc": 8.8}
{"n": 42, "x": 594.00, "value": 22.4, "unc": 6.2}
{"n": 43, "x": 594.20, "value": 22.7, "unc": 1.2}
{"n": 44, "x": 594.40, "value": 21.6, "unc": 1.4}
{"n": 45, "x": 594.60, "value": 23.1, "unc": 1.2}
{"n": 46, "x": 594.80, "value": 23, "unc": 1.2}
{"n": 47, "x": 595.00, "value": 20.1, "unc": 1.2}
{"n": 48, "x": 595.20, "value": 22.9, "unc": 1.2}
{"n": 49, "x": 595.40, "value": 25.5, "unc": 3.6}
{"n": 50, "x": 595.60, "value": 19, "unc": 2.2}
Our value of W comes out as 0.30 nm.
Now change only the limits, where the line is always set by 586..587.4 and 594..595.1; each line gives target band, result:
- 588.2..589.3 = 0.21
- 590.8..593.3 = 0.12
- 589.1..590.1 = 0.21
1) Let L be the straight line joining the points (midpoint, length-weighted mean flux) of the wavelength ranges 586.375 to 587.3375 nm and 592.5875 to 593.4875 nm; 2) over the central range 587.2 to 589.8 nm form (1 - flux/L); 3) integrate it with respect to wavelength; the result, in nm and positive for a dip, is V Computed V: 0.26 nm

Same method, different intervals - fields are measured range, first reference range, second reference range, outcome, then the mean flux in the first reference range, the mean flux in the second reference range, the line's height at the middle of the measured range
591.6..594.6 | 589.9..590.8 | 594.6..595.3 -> 0.01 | 19.5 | 22.2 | 21.1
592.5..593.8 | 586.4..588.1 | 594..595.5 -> 0.16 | 21.2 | 22.7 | 22.4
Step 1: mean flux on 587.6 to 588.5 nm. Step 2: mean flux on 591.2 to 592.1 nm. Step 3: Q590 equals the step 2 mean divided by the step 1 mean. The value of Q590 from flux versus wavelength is 1.15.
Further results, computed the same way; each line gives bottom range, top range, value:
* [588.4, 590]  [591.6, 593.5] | 1.17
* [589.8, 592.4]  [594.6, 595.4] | 1.07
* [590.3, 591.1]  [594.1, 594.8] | 1.06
